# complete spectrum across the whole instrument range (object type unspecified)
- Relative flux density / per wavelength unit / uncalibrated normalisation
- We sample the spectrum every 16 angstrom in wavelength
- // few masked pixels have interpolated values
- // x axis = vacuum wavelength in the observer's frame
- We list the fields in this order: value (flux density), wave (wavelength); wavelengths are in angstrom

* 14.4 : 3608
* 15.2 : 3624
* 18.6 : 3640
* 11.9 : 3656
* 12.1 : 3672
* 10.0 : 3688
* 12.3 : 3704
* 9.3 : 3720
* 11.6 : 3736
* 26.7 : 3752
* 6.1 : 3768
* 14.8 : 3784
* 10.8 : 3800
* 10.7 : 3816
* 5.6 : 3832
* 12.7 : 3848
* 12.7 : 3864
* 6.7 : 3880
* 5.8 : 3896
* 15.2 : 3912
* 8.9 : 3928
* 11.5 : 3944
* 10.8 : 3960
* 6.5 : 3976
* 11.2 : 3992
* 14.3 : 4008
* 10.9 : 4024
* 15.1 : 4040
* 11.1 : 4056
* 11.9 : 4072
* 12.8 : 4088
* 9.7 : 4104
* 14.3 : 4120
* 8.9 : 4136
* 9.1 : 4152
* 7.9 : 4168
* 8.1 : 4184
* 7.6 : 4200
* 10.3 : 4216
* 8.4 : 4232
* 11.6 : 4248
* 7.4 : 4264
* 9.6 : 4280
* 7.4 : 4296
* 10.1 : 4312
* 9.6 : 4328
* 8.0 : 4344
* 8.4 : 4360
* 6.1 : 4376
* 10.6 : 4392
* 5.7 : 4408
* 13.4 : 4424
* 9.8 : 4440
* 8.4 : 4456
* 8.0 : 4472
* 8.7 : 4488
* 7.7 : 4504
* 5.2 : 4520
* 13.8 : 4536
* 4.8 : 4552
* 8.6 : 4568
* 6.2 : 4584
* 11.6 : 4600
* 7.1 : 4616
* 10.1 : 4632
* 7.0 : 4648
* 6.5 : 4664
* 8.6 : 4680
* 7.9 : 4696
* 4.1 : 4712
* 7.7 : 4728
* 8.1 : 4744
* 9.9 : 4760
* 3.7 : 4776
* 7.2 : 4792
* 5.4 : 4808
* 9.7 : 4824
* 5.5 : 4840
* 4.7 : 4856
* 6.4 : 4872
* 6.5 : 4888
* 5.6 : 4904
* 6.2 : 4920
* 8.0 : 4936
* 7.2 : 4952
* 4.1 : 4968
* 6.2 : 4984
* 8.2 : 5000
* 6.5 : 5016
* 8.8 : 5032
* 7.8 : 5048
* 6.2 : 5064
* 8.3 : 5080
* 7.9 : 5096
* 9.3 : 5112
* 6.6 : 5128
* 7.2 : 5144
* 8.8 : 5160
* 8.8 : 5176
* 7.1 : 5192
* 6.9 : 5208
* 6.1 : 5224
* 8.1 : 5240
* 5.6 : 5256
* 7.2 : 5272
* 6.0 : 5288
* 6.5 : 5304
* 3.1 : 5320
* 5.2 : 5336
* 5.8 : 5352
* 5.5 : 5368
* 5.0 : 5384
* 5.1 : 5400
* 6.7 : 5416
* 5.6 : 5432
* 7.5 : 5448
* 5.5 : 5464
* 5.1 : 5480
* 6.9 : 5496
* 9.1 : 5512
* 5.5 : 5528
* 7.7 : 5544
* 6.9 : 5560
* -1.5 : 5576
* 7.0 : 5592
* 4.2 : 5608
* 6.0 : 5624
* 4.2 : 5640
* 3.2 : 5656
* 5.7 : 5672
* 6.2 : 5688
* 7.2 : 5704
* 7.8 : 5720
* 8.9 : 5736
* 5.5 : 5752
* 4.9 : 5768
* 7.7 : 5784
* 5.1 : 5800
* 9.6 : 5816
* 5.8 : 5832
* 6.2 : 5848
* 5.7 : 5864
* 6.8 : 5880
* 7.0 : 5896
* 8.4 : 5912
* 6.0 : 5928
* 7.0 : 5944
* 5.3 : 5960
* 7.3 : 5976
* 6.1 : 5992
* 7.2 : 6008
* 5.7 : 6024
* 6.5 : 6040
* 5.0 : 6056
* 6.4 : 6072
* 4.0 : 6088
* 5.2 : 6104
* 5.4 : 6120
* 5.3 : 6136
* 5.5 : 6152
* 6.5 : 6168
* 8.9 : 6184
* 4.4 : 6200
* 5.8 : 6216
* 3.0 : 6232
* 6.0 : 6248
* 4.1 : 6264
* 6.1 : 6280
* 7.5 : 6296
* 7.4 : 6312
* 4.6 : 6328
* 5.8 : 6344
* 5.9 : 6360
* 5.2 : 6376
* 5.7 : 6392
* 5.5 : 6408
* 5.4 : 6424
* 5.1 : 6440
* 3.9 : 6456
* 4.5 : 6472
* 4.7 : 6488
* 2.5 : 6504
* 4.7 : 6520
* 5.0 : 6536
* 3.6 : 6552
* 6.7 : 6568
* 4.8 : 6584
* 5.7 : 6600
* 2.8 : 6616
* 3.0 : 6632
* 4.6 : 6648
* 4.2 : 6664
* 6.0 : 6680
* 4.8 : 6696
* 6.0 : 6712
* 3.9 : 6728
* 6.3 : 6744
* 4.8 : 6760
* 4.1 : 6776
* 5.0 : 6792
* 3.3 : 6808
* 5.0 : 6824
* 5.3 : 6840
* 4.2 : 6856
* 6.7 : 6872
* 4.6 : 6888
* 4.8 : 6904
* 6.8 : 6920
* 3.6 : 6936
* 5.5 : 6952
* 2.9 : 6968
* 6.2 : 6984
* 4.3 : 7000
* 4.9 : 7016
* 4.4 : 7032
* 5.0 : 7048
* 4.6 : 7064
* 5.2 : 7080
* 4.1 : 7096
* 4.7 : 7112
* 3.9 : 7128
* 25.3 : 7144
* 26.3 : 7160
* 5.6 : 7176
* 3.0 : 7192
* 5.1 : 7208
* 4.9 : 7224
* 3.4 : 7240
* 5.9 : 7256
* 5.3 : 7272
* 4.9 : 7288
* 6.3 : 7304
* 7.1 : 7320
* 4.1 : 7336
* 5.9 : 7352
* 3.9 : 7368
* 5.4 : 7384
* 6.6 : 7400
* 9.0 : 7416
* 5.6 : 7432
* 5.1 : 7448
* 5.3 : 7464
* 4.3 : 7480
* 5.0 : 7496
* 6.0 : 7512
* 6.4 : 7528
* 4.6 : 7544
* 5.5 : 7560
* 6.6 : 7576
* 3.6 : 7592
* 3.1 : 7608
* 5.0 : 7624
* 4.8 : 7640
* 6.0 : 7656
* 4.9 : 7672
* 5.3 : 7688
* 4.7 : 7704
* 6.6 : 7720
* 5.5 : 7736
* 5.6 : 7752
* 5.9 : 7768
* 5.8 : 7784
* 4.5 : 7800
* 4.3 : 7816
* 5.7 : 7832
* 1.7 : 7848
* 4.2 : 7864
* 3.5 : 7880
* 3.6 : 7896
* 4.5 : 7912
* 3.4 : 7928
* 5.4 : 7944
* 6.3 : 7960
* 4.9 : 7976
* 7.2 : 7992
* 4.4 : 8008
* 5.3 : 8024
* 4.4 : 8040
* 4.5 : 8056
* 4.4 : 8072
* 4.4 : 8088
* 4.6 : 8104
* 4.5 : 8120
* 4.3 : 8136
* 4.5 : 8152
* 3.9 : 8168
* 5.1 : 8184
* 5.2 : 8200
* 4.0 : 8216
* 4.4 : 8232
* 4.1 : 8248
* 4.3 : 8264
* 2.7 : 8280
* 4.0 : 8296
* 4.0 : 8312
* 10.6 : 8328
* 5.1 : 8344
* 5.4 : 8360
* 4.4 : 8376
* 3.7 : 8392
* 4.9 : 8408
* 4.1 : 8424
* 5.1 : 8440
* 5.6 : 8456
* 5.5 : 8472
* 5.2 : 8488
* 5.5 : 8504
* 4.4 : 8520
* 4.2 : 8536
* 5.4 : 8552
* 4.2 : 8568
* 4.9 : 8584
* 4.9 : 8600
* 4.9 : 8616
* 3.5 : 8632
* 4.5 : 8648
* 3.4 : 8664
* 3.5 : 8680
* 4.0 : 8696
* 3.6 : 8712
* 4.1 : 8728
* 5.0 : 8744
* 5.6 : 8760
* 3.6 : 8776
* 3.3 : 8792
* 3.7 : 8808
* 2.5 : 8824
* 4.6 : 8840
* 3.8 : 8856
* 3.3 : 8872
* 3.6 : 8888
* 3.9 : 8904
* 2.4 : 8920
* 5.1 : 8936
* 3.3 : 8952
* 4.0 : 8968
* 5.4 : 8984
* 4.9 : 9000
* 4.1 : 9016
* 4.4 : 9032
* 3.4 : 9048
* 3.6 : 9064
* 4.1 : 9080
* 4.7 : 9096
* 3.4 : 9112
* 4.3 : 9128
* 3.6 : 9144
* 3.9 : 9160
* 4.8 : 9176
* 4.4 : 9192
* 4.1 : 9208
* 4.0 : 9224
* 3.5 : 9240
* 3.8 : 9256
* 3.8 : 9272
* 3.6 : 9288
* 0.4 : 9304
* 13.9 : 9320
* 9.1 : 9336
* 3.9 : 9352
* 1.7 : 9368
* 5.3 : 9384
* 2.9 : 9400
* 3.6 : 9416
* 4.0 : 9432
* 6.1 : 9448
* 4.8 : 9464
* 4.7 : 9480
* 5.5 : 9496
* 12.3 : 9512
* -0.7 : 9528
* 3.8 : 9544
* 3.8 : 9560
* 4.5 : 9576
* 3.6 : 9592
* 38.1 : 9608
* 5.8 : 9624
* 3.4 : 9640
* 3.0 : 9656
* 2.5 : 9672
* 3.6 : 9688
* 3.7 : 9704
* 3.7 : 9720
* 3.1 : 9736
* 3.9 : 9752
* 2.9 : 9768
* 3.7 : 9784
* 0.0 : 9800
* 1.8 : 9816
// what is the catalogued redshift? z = 0.918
